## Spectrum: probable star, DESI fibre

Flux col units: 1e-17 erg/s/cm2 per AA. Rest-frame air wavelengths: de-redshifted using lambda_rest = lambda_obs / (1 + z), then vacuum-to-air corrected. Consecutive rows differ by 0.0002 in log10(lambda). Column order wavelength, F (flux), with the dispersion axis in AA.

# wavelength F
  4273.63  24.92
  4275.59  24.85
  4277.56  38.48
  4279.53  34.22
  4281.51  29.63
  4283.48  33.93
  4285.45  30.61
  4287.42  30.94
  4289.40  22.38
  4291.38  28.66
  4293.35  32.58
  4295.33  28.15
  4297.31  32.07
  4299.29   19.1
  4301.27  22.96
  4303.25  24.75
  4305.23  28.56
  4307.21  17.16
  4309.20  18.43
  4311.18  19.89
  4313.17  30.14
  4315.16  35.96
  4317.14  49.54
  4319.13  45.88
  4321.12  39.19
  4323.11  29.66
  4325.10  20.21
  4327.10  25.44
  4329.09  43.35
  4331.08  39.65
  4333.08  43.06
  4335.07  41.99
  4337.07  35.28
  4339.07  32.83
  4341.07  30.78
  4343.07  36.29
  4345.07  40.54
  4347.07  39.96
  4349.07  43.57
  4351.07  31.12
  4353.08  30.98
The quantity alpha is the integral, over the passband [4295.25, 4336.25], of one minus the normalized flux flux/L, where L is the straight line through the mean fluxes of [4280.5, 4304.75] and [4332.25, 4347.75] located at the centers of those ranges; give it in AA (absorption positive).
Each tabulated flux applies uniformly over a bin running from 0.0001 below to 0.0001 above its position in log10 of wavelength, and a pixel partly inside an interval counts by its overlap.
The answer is 2.0 AA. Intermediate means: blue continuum 28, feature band 31.3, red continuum 37.5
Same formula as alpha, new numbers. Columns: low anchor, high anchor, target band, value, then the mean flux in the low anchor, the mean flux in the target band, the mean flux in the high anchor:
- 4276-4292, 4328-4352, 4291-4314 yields 5.6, 30.9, 25.1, 38.2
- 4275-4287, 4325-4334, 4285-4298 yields 1.5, 32.1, 29.2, 35.7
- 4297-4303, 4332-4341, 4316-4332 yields -2.0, 23.9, 36.6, 37.5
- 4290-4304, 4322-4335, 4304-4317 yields 1.5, 26.8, 26.6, 34.2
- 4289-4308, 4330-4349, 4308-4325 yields -0.7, 25.8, 32.7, 38.1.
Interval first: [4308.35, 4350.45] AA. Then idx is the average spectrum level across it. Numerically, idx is 35.3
